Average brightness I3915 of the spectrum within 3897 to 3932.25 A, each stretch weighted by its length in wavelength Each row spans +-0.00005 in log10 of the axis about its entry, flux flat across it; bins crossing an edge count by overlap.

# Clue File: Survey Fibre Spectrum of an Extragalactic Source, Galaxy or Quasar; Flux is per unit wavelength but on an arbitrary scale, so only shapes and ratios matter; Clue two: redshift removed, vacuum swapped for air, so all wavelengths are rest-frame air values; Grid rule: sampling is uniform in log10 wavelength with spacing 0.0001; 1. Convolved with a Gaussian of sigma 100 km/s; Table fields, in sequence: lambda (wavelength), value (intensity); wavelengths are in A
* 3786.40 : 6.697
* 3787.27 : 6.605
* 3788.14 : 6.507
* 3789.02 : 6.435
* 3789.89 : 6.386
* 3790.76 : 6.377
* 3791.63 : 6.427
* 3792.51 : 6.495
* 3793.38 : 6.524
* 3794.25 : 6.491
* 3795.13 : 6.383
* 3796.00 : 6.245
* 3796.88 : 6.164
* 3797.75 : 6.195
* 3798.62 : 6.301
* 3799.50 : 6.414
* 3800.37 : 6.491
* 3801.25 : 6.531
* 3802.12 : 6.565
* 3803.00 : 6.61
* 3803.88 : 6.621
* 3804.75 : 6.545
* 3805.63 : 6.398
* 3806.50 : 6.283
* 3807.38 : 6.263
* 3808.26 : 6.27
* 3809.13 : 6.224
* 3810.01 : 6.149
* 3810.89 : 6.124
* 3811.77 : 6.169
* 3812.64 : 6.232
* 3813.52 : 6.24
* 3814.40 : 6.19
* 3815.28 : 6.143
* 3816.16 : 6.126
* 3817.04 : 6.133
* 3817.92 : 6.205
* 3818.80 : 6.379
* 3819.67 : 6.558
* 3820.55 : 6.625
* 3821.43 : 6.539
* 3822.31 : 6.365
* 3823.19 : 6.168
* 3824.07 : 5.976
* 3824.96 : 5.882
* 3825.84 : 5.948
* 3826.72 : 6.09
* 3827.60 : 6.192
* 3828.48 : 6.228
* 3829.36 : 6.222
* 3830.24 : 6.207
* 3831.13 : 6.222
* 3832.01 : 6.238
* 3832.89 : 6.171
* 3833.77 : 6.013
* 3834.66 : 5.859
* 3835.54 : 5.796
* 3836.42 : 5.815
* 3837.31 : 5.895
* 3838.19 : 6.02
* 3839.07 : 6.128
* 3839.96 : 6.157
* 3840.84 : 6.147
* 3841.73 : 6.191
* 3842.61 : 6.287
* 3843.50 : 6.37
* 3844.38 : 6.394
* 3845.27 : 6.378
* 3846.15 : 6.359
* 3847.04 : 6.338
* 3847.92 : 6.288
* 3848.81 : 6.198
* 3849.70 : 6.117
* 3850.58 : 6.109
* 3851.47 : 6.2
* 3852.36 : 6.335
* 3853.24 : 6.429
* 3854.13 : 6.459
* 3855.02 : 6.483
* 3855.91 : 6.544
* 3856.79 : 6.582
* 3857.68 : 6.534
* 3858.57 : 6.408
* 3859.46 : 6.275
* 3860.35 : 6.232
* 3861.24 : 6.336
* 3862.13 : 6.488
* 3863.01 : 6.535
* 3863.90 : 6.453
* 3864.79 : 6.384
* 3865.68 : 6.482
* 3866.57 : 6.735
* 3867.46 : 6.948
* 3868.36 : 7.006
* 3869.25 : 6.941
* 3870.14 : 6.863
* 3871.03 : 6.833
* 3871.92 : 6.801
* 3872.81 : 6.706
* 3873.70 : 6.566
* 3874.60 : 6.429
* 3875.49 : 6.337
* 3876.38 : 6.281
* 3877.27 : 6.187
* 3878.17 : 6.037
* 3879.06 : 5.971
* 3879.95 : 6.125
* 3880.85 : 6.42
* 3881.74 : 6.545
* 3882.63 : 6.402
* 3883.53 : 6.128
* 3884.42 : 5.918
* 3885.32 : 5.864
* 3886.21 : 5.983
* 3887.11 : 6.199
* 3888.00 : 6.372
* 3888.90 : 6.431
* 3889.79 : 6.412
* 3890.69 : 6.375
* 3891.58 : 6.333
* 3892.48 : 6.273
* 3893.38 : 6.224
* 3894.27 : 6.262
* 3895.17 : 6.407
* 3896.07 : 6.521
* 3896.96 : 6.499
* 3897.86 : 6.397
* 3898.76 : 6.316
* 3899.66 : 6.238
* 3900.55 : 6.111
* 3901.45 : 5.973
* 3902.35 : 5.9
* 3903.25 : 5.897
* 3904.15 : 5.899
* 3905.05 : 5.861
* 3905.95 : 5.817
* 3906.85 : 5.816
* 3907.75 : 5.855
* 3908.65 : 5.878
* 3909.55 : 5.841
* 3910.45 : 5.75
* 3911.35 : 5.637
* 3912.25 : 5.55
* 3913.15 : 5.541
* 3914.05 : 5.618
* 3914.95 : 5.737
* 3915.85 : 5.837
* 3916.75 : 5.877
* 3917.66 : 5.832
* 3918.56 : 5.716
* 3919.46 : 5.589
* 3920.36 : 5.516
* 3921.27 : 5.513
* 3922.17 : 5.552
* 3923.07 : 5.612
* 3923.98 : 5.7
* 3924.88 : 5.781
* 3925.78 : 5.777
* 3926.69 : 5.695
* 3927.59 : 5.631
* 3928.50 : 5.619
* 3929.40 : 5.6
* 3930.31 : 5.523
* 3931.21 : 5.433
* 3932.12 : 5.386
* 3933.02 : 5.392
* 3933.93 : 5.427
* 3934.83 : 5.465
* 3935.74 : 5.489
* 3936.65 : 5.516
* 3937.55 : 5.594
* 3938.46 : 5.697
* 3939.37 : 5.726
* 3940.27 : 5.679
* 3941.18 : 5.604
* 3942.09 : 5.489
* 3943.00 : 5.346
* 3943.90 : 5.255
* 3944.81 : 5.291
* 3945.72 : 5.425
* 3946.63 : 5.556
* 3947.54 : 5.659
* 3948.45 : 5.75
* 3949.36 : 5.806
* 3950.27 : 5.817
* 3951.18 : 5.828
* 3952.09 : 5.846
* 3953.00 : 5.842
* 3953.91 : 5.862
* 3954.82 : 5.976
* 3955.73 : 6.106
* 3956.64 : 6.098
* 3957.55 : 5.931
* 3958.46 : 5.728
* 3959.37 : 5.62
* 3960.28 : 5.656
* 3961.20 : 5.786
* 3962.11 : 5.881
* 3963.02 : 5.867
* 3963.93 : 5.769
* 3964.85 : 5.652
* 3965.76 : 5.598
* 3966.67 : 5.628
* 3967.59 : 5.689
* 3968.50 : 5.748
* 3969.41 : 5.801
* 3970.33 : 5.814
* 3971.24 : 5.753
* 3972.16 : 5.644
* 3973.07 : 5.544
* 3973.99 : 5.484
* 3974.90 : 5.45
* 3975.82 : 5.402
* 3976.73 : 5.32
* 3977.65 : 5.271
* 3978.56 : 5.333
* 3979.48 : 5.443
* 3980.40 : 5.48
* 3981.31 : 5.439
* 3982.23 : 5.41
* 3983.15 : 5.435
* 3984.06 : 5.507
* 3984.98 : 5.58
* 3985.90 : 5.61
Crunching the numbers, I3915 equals 5.77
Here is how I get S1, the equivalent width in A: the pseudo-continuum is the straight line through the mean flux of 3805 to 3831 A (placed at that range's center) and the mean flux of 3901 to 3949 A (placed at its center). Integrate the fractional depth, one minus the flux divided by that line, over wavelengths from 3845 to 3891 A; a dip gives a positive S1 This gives -3.4 A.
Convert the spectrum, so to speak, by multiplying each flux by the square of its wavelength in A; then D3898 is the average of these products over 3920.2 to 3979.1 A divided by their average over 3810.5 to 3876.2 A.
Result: 0.94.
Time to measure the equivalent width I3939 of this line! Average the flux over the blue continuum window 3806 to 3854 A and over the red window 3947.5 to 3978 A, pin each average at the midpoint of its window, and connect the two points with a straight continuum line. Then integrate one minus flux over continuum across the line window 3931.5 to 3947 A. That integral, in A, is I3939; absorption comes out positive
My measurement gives 0.9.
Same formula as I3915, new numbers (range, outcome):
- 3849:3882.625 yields 6.46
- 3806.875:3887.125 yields 6.29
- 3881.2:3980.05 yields 5.79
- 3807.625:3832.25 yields 6.22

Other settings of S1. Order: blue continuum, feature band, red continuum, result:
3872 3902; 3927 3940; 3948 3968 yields 0.9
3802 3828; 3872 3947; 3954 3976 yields 0.6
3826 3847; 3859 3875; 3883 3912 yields -1.3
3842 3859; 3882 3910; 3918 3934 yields -1.2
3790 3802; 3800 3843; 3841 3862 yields 1.0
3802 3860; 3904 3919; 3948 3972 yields 0.5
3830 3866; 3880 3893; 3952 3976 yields -0.3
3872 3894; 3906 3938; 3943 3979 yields 1.8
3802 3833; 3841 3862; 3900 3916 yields -0.9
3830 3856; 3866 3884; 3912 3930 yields -1.6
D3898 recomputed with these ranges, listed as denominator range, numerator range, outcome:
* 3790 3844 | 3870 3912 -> 1.03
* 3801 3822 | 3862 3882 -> 1.06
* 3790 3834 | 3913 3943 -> 0.95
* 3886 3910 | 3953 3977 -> 0.96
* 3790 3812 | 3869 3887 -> 1.04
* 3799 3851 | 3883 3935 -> 0.99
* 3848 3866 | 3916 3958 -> 0.92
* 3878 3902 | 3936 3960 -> 0.94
